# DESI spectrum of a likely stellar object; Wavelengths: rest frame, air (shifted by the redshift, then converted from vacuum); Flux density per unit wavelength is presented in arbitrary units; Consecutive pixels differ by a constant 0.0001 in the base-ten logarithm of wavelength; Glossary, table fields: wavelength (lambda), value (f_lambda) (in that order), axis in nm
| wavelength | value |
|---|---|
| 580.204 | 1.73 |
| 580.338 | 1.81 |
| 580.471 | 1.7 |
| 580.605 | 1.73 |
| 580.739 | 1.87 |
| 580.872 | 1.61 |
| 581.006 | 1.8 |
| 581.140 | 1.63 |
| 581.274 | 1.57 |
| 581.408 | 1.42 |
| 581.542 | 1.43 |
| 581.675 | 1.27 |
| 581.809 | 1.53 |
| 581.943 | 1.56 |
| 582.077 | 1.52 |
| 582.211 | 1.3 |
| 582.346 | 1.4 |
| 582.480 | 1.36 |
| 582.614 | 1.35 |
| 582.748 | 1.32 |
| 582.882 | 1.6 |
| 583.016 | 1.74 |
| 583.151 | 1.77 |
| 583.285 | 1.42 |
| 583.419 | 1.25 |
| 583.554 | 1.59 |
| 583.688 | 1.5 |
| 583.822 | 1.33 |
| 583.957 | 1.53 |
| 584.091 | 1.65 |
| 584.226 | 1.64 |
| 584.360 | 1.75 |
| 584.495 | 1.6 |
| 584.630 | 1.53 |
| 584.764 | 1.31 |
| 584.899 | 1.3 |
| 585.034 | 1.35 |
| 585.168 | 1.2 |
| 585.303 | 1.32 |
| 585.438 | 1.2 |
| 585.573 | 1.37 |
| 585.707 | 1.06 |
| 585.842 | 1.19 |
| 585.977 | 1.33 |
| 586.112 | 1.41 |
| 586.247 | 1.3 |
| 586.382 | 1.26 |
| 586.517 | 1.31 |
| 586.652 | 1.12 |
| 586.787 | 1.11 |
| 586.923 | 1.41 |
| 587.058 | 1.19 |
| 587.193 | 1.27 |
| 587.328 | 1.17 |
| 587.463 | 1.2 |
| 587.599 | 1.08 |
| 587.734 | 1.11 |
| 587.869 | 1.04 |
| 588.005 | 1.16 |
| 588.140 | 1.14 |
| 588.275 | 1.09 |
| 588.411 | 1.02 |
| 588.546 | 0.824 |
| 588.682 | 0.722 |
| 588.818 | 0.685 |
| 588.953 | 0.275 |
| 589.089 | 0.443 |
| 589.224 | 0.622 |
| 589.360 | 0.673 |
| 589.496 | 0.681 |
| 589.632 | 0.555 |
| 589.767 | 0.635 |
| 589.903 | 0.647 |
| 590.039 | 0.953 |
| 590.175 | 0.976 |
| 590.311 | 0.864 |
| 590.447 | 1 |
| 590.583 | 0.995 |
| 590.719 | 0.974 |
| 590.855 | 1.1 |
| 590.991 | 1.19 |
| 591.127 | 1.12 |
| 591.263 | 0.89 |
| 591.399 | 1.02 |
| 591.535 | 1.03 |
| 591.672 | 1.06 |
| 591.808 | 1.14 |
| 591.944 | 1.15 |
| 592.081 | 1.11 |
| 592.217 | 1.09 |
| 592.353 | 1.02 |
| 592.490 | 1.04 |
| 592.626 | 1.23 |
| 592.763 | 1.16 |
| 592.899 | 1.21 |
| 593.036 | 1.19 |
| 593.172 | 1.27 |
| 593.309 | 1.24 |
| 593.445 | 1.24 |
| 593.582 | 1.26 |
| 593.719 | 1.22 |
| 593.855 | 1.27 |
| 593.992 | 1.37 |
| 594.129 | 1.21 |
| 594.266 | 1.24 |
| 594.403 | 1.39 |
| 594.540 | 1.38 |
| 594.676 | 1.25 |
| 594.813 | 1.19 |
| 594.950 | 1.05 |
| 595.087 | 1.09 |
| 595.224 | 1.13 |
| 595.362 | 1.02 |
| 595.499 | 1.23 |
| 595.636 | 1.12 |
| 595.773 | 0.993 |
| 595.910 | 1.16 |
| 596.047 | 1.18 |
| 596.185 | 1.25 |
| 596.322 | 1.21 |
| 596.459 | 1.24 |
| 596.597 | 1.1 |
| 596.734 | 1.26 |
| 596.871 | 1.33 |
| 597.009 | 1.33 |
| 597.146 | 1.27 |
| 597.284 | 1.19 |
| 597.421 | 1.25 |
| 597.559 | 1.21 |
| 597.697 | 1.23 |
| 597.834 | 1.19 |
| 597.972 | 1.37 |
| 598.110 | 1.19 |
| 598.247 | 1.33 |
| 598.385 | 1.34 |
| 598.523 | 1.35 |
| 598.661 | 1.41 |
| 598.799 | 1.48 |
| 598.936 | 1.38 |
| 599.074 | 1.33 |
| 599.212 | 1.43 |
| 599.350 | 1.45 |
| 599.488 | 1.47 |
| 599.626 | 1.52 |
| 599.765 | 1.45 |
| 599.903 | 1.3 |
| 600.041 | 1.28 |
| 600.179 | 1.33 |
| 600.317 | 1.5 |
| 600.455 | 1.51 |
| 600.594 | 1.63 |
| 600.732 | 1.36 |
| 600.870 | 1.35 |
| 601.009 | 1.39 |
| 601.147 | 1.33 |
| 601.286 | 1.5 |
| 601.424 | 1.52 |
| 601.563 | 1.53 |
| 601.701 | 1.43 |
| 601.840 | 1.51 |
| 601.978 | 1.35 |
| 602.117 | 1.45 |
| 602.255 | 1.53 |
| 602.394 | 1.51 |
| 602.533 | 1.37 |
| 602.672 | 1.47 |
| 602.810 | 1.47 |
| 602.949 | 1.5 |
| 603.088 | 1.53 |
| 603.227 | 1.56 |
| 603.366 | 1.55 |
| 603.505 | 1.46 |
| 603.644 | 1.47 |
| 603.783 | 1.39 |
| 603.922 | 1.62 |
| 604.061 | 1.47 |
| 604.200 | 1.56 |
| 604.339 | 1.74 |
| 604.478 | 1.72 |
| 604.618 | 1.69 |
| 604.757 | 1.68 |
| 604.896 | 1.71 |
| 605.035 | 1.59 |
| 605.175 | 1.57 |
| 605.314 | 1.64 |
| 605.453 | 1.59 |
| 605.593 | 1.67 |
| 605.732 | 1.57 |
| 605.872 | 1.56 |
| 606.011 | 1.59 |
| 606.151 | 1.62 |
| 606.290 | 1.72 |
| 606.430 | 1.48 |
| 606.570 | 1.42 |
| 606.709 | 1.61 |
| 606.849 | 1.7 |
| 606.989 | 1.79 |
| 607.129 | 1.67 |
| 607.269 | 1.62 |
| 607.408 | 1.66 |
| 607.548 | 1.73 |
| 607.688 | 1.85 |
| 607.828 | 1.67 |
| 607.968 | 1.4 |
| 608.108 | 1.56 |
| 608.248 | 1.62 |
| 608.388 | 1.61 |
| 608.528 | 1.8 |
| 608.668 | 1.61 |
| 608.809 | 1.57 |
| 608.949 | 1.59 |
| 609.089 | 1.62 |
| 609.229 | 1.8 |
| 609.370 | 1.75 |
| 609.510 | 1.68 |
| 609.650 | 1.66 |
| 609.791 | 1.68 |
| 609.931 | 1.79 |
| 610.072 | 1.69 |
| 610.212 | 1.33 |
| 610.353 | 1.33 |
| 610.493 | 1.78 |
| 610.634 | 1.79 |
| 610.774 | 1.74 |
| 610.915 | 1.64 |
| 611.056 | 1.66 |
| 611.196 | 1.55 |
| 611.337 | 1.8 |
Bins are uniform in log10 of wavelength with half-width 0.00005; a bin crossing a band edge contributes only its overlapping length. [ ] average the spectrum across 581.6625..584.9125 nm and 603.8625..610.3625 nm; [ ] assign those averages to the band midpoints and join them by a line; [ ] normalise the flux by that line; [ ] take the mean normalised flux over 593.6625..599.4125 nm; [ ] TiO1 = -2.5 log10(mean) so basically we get 0.245 mag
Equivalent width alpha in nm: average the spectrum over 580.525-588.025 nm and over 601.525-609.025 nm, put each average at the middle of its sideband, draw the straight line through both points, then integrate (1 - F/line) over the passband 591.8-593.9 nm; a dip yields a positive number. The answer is 0.42 nm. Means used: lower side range 1.4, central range 1.18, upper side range 1.58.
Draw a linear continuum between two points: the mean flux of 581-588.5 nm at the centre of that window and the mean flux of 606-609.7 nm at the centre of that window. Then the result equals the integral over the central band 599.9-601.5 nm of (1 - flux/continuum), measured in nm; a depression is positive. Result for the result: 0.138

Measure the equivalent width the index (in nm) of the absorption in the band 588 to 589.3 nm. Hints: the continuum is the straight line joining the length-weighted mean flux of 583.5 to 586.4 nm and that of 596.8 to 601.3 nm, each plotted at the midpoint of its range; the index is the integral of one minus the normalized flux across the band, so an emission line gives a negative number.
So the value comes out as 0.570 nm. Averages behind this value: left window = 1.4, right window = 1.36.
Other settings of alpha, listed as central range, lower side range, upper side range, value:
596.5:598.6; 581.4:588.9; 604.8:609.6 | 0.33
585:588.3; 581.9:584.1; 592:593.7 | 0.36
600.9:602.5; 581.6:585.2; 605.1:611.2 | 0.14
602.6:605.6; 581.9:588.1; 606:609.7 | 0.05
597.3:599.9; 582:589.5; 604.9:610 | 0.22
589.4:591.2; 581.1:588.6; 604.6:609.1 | 0.66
